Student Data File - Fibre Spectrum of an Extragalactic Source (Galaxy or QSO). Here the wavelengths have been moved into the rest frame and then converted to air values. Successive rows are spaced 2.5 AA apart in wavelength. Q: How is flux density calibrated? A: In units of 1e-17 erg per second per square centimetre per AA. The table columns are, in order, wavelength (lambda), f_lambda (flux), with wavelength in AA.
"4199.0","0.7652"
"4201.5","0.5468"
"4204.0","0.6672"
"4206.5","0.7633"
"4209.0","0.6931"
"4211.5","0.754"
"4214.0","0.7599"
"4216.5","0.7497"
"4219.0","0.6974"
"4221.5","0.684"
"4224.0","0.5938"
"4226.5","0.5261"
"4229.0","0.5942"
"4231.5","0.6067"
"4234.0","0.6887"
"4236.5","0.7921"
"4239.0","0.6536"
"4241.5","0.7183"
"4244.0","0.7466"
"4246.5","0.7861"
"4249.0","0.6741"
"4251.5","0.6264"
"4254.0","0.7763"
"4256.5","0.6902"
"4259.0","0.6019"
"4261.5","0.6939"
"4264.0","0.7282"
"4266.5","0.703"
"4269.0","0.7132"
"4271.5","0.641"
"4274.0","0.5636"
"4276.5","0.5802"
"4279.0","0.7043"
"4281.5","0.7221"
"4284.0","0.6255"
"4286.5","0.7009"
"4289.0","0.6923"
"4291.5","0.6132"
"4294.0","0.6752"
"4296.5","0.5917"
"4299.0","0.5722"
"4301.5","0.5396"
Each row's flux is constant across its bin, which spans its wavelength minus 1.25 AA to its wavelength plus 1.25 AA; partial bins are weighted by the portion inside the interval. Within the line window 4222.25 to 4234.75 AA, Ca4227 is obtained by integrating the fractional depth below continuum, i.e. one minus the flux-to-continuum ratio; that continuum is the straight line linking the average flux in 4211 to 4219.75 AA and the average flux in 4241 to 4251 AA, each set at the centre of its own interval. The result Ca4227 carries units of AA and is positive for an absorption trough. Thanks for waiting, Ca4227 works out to 2.3 AA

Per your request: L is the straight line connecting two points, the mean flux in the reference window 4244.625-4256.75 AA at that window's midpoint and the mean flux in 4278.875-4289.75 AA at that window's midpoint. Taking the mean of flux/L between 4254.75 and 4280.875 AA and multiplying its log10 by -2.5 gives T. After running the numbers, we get 0.06 mag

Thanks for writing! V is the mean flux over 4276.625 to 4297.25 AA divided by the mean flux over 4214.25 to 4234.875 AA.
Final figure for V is 1.02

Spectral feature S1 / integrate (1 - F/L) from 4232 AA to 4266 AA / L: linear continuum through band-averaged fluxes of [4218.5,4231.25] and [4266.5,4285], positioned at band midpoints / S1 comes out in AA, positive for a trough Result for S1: -3.8 AA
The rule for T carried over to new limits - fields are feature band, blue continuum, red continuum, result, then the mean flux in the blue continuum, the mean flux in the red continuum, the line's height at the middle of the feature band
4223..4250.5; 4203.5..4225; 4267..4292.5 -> 0.03 mag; 0.71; 0.657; 0.692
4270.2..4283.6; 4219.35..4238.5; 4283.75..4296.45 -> 0.02 mag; 0.644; 0.658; 0.655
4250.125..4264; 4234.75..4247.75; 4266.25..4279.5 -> 0.01 mag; 0.737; 0.644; 0.691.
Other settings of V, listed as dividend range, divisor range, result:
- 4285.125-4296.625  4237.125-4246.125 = 0.92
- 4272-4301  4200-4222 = 0.91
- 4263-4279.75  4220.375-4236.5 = 1.05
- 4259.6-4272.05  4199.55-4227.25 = 1.02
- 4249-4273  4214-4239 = 1.03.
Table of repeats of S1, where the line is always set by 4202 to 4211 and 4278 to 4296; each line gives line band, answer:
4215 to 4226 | 0.34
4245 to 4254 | -0.31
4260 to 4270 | -0.40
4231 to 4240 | -0.05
